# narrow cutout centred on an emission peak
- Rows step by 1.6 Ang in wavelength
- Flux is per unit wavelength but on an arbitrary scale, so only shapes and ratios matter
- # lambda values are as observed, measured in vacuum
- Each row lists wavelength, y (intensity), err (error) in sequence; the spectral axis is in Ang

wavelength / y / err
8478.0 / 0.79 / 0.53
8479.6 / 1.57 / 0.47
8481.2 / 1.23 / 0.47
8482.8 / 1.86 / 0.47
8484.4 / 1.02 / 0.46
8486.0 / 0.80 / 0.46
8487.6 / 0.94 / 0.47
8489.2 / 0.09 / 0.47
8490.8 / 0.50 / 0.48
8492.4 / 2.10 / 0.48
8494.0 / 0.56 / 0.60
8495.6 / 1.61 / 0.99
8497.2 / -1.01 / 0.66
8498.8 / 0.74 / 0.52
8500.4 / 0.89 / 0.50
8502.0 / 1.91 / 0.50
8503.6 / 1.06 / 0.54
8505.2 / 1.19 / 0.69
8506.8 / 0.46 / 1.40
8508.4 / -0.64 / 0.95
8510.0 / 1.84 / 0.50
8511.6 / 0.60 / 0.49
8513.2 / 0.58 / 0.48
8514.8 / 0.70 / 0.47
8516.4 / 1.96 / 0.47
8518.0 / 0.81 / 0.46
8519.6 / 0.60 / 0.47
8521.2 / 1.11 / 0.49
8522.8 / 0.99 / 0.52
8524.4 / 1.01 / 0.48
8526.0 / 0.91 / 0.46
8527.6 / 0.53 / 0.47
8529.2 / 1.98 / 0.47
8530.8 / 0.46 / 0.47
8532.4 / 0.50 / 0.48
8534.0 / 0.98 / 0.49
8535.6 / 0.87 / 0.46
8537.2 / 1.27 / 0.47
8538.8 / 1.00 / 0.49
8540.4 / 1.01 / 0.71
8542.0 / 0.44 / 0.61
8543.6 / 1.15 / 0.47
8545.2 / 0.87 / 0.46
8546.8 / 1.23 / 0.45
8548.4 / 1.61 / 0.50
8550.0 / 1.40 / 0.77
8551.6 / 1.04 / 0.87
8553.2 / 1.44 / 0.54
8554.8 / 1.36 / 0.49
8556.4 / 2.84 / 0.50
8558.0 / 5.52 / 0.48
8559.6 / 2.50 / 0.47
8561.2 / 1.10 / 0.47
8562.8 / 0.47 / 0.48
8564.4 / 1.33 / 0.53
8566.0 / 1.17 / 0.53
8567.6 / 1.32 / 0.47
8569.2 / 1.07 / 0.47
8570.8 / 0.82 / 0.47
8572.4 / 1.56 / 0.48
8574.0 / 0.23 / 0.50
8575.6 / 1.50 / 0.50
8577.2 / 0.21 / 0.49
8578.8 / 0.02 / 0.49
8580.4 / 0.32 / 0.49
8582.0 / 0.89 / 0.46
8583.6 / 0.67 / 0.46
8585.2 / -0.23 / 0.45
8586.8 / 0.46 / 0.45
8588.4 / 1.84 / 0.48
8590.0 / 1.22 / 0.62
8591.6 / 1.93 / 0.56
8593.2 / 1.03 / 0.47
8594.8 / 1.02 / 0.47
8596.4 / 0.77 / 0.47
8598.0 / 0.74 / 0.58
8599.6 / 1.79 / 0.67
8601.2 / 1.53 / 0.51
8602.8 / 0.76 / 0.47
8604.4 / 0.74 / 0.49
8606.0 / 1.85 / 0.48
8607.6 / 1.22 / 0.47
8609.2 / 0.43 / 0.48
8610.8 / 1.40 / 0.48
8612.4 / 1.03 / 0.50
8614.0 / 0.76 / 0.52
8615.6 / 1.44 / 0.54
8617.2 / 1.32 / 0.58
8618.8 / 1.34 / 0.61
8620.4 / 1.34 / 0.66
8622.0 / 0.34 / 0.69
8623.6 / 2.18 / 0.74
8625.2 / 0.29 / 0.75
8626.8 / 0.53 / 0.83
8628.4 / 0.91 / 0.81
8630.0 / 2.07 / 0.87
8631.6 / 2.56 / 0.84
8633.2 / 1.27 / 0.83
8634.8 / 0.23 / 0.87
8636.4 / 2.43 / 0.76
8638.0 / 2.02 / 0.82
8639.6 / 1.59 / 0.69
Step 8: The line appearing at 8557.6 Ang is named H-beta 4861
